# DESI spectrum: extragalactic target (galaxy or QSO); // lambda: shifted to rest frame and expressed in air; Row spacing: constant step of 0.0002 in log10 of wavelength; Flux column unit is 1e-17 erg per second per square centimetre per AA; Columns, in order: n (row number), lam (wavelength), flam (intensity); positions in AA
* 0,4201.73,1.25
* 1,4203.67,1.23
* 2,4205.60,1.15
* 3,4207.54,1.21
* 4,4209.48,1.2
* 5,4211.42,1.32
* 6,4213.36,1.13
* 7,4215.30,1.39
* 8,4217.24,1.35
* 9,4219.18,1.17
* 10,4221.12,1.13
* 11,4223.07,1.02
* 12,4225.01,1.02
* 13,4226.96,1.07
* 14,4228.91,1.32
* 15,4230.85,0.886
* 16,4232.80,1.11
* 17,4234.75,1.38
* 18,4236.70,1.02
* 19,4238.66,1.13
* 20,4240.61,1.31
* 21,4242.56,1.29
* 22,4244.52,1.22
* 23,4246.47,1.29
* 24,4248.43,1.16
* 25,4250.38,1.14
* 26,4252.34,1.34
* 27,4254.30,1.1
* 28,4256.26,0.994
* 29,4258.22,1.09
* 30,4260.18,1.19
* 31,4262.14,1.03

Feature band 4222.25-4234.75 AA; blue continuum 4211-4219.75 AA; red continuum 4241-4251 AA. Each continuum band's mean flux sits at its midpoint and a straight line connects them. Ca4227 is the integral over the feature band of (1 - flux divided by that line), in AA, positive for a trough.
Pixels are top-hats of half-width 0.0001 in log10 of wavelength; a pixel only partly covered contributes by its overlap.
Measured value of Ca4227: 1.6 AA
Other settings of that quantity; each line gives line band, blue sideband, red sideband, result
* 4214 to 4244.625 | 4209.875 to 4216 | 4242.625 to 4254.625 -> 1.76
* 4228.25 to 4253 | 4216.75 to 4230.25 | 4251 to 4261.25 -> -1.20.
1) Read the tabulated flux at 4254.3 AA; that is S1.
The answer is 1.1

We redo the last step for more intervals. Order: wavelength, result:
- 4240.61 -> 1.31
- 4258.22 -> 1.09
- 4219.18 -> 1.17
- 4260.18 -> 1.19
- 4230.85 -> 0.886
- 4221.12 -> 1.13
